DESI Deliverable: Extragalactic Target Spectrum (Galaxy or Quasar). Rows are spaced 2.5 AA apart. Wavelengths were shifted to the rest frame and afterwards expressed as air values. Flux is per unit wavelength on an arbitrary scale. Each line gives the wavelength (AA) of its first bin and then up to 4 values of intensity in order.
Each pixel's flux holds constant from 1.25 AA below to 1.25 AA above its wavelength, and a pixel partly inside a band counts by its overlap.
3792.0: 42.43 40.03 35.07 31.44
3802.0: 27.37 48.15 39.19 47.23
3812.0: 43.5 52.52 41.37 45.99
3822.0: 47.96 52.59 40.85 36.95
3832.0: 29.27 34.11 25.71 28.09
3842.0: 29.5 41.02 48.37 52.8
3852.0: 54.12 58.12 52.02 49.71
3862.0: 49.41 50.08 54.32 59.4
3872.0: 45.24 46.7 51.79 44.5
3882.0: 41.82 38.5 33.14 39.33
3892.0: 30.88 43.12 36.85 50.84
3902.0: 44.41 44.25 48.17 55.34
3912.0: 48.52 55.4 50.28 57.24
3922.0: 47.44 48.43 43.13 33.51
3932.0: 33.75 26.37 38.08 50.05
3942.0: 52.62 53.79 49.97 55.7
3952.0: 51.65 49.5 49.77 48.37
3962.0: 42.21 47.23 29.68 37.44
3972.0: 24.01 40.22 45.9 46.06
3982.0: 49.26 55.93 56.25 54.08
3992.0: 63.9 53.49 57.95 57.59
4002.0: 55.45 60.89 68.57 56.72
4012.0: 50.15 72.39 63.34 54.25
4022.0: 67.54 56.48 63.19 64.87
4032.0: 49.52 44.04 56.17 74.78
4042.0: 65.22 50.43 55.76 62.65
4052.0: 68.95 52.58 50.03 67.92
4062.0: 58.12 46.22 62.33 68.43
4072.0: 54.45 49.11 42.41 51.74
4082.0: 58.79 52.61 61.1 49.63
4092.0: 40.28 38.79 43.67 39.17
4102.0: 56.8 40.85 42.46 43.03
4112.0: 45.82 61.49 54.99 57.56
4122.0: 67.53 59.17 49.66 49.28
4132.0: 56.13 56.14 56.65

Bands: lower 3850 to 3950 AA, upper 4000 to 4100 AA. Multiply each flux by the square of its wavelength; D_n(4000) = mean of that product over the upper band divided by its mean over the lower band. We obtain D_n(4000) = 1.30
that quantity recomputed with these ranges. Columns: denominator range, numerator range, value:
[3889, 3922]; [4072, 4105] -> 1.14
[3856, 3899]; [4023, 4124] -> 1.33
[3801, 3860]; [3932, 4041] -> 1.32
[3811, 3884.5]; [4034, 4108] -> 1.33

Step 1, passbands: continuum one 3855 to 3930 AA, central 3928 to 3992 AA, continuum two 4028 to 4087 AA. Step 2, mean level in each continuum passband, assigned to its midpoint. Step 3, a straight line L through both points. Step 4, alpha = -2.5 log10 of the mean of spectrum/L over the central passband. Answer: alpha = 0.13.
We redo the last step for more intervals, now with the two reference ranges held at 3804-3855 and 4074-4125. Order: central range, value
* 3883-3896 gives 0.190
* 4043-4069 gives -0.182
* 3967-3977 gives 0.314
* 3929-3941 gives 0.228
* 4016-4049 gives -0.217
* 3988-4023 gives -0.247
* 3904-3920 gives -0.148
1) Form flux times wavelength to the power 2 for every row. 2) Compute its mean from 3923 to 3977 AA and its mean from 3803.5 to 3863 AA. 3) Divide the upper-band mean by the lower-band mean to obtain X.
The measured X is 1.05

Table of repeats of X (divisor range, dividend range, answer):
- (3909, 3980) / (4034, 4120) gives 1.26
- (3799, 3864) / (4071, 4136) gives 1.36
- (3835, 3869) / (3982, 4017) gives 1.38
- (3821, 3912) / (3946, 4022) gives 1.25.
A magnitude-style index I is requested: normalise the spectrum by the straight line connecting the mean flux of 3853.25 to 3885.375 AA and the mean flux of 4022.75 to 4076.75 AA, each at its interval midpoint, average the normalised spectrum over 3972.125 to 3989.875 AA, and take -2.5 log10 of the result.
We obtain 0.15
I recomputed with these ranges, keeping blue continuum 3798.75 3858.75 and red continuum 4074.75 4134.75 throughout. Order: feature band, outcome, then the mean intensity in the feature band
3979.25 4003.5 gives -0.175 mag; 55.4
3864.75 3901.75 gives -0.010 mag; 44.2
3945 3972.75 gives 0.033 mag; 44.8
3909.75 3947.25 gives -0.020 mag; 46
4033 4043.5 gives -0.220 mag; 59.6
